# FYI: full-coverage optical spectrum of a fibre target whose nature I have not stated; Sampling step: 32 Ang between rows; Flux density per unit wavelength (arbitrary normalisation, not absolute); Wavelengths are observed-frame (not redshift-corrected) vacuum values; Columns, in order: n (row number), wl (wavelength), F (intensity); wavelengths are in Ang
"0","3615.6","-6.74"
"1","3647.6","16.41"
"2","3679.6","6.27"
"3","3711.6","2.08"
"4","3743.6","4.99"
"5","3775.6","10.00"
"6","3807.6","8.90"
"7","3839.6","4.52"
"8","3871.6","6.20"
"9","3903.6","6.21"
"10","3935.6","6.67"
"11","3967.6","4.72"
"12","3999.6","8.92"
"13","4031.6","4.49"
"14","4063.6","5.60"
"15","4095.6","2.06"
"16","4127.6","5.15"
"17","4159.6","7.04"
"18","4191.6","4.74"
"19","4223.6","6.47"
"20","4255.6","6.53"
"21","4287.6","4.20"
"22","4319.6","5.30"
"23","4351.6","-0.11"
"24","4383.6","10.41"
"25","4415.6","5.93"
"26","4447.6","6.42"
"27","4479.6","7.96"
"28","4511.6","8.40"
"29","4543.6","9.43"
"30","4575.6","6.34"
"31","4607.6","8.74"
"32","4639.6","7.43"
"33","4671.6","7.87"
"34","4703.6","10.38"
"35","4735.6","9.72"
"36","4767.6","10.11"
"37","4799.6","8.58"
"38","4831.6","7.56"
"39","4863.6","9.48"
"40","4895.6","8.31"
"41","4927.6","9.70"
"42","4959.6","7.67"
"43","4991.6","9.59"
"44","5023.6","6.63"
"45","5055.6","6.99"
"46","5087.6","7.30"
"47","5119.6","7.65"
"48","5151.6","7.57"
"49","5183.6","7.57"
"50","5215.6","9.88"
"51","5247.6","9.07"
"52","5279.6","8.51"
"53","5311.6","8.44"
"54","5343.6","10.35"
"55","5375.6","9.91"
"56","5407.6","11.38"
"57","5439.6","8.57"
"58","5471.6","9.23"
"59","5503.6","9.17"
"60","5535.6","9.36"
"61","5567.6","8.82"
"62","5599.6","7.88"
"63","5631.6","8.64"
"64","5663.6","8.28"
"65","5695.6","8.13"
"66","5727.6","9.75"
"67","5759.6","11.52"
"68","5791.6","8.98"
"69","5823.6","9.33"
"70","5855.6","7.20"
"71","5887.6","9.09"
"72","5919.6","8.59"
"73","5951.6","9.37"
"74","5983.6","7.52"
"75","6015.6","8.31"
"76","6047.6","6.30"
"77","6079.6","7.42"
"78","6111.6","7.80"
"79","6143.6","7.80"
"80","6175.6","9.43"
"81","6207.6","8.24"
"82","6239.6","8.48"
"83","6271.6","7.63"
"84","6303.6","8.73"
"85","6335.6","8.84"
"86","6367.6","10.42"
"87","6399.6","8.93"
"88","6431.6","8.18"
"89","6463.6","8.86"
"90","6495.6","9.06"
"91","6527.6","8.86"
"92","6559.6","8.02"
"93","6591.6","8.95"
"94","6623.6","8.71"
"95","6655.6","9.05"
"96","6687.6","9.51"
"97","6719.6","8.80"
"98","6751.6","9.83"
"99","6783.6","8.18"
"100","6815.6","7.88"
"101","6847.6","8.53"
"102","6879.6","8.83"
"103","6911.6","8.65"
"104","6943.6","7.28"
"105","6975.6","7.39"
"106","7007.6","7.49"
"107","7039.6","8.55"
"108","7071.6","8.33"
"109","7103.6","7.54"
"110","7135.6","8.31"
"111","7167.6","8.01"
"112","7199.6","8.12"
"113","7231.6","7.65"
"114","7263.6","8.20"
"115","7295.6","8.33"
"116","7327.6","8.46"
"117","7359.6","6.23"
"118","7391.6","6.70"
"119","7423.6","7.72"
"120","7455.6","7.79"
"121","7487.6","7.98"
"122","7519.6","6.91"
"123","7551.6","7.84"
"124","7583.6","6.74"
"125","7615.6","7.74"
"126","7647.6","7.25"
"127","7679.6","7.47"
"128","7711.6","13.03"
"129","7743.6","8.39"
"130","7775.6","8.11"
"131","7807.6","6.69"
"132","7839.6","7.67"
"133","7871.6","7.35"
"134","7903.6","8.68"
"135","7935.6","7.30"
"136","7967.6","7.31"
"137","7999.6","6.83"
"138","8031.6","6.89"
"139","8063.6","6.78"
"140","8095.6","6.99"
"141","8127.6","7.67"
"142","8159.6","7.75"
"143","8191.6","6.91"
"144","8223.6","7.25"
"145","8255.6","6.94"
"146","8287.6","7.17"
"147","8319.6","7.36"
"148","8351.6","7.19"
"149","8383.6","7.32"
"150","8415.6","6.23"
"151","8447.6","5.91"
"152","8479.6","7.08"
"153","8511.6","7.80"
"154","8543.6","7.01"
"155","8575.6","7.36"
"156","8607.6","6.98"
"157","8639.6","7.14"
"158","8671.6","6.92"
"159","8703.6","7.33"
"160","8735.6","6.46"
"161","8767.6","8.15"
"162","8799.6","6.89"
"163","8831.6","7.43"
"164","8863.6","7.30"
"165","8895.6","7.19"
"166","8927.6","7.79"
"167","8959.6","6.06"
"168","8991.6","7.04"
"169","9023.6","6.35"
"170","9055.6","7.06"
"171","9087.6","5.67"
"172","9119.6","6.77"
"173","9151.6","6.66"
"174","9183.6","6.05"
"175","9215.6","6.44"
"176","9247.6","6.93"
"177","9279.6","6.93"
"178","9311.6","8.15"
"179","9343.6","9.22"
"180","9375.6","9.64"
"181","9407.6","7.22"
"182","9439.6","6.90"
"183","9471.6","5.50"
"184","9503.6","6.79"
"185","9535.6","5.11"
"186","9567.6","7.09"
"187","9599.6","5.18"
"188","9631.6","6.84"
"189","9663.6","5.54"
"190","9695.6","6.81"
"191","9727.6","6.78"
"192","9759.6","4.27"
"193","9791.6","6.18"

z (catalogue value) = 0.18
